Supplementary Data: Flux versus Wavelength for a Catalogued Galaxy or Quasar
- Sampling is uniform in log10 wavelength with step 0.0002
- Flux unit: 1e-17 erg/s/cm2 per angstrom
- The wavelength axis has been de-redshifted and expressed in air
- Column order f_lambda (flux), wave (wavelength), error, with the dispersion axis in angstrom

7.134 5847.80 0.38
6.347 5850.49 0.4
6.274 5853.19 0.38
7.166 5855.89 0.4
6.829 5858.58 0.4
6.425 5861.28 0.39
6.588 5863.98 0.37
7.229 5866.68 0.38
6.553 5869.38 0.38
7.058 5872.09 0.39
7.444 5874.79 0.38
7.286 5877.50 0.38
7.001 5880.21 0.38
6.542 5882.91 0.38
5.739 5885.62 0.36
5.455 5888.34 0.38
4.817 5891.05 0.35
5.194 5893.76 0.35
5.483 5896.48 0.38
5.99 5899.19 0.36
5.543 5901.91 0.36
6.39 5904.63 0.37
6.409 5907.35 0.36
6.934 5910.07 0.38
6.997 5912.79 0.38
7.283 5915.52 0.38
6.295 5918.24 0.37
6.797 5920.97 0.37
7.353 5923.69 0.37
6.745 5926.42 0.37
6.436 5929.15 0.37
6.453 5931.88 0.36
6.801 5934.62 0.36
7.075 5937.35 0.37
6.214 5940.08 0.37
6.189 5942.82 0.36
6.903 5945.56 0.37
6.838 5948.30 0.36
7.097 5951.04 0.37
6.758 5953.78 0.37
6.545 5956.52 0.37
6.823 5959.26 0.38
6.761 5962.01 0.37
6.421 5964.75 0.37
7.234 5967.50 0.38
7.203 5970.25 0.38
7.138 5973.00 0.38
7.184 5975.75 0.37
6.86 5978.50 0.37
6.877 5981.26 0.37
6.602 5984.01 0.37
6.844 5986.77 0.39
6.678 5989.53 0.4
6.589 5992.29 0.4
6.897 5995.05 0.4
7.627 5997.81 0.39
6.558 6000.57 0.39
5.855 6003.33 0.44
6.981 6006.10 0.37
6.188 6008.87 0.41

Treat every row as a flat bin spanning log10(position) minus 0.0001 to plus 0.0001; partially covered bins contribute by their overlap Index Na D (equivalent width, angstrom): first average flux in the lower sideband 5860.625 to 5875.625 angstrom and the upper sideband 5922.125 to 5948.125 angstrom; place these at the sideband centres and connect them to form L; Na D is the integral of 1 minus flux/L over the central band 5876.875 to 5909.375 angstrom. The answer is 4.0 angstrom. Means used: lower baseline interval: 6.89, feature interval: 5.98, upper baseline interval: 6.69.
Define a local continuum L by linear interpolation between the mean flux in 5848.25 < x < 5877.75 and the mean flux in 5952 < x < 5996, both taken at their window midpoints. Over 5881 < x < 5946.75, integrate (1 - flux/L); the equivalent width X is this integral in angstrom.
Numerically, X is 4.8 angstrom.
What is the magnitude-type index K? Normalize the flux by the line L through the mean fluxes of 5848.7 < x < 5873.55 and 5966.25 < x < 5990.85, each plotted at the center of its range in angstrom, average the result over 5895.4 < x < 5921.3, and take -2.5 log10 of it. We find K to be 0.07 mag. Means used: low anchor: 6.73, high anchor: 6.96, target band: 6.41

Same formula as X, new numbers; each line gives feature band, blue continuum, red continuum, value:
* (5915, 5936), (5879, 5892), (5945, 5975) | -1.0 angstrom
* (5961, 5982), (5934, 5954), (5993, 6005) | -0.7 angstrom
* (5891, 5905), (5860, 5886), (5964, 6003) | 2.6 angstrom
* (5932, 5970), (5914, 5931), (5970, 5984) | 0.9 angstrom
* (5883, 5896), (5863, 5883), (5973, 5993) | 2.9 angstrom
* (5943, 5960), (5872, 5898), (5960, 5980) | 0.0 angstrom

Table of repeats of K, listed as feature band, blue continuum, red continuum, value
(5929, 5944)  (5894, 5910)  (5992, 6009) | -0.05 mag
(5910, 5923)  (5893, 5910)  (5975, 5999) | -0.13 mag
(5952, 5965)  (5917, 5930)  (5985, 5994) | 0.00 mag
